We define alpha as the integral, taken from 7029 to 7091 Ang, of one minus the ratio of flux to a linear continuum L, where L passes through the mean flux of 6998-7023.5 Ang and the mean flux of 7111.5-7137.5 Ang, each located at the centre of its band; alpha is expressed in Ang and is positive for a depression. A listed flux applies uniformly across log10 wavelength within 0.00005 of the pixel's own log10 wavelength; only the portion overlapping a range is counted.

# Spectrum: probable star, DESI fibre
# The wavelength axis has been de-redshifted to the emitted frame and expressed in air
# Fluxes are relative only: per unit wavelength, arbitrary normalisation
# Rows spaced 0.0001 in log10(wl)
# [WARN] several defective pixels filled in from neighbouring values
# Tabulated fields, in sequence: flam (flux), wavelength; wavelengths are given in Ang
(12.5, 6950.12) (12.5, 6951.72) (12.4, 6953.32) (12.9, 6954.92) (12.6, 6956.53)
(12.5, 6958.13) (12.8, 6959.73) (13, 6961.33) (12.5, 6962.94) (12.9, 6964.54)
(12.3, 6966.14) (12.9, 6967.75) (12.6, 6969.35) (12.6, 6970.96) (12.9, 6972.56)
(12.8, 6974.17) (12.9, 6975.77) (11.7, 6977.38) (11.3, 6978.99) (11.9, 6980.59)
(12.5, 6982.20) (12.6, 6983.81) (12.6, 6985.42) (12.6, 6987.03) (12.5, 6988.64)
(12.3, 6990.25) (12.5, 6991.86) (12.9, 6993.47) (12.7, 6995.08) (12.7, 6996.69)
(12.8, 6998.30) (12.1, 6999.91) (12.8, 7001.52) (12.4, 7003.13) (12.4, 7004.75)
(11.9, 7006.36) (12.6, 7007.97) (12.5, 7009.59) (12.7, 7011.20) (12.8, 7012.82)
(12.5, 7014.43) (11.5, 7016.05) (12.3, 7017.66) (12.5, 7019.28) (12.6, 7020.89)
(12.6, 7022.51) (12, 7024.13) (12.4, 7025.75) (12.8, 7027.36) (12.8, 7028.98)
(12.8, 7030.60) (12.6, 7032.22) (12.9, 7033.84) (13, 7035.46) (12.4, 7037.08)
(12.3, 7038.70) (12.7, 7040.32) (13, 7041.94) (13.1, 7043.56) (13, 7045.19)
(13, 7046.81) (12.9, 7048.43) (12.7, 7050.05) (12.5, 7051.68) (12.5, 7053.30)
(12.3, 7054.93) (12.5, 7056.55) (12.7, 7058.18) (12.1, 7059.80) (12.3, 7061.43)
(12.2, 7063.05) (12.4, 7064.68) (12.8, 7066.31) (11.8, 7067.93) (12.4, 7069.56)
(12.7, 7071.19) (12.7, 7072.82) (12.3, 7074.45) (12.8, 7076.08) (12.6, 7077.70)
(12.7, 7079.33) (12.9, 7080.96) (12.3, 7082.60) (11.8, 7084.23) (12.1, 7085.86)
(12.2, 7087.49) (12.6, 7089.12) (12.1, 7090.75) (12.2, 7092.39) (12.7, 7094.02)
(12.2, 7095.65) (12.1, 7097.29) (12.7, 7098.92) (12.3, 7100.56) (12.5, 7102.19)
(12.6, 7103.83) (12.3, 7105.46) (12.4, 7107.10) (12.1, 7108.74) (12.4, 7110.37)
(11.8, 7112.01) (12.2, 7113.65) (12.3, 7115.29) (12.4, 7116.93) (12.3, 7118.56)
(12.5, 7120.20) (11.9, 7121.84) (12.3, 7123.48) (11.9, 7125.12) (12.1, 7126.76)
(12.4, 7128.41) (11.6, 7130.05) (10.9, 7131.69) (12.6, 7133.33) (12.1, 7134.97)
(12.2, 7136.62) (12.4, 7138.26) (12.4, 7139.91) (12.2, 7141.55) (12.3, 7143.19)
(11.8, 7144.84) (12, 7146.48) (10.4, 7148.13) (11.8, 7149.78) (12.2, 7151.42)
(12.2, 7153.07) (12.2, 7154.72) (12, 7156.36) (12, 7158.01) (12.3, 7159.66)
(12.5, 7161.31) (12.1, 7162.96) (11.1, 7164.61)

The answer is -1.3 Ang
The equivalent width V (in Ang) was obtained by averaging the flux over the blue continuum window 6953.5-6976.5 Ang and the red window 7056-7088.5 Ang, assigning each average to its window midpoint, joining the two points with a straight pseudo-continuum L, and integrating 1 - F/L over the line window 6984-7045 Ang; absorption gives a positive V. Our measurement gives 0.08 Ang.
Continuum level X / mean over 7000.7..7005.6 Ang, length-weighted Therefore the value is 12.5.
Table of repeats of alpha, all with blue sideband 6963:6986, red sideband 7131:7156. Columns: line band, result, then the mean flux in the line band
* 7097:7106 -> -0.2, 12.4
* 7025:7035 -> -0.3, 12.7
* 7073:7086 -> -0.3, 12.5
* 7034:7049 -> -0.7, 12.8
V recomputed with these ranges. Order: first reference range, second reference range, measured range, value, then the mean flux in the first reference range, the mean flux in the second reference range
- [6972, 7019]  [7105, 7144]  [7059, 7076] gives -0.1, 12.4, 12.2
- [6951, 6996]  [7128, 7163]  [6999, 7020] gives 0.1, 12.5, 12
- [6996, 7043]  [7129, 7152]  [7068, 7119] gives -0.9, 12.5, 11.9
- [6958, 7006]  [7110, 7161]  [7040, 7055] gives -0.6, 12.5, 12.1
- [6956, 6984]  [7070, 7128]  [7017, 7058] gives -0.7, 12.5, 12.3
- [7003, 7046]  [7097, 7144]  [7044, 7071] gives -0.2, 12.6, 12.2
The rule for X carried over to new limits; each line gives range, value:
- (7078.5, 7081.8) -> 12.8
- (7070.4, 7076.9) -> 12.6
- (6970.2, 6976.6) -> 12.8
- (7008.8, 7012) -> 12.6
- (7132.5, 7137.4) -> 12.3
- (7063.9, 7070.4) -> 12.4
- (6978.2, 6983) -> 11.9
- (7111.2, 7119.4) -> 12.2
